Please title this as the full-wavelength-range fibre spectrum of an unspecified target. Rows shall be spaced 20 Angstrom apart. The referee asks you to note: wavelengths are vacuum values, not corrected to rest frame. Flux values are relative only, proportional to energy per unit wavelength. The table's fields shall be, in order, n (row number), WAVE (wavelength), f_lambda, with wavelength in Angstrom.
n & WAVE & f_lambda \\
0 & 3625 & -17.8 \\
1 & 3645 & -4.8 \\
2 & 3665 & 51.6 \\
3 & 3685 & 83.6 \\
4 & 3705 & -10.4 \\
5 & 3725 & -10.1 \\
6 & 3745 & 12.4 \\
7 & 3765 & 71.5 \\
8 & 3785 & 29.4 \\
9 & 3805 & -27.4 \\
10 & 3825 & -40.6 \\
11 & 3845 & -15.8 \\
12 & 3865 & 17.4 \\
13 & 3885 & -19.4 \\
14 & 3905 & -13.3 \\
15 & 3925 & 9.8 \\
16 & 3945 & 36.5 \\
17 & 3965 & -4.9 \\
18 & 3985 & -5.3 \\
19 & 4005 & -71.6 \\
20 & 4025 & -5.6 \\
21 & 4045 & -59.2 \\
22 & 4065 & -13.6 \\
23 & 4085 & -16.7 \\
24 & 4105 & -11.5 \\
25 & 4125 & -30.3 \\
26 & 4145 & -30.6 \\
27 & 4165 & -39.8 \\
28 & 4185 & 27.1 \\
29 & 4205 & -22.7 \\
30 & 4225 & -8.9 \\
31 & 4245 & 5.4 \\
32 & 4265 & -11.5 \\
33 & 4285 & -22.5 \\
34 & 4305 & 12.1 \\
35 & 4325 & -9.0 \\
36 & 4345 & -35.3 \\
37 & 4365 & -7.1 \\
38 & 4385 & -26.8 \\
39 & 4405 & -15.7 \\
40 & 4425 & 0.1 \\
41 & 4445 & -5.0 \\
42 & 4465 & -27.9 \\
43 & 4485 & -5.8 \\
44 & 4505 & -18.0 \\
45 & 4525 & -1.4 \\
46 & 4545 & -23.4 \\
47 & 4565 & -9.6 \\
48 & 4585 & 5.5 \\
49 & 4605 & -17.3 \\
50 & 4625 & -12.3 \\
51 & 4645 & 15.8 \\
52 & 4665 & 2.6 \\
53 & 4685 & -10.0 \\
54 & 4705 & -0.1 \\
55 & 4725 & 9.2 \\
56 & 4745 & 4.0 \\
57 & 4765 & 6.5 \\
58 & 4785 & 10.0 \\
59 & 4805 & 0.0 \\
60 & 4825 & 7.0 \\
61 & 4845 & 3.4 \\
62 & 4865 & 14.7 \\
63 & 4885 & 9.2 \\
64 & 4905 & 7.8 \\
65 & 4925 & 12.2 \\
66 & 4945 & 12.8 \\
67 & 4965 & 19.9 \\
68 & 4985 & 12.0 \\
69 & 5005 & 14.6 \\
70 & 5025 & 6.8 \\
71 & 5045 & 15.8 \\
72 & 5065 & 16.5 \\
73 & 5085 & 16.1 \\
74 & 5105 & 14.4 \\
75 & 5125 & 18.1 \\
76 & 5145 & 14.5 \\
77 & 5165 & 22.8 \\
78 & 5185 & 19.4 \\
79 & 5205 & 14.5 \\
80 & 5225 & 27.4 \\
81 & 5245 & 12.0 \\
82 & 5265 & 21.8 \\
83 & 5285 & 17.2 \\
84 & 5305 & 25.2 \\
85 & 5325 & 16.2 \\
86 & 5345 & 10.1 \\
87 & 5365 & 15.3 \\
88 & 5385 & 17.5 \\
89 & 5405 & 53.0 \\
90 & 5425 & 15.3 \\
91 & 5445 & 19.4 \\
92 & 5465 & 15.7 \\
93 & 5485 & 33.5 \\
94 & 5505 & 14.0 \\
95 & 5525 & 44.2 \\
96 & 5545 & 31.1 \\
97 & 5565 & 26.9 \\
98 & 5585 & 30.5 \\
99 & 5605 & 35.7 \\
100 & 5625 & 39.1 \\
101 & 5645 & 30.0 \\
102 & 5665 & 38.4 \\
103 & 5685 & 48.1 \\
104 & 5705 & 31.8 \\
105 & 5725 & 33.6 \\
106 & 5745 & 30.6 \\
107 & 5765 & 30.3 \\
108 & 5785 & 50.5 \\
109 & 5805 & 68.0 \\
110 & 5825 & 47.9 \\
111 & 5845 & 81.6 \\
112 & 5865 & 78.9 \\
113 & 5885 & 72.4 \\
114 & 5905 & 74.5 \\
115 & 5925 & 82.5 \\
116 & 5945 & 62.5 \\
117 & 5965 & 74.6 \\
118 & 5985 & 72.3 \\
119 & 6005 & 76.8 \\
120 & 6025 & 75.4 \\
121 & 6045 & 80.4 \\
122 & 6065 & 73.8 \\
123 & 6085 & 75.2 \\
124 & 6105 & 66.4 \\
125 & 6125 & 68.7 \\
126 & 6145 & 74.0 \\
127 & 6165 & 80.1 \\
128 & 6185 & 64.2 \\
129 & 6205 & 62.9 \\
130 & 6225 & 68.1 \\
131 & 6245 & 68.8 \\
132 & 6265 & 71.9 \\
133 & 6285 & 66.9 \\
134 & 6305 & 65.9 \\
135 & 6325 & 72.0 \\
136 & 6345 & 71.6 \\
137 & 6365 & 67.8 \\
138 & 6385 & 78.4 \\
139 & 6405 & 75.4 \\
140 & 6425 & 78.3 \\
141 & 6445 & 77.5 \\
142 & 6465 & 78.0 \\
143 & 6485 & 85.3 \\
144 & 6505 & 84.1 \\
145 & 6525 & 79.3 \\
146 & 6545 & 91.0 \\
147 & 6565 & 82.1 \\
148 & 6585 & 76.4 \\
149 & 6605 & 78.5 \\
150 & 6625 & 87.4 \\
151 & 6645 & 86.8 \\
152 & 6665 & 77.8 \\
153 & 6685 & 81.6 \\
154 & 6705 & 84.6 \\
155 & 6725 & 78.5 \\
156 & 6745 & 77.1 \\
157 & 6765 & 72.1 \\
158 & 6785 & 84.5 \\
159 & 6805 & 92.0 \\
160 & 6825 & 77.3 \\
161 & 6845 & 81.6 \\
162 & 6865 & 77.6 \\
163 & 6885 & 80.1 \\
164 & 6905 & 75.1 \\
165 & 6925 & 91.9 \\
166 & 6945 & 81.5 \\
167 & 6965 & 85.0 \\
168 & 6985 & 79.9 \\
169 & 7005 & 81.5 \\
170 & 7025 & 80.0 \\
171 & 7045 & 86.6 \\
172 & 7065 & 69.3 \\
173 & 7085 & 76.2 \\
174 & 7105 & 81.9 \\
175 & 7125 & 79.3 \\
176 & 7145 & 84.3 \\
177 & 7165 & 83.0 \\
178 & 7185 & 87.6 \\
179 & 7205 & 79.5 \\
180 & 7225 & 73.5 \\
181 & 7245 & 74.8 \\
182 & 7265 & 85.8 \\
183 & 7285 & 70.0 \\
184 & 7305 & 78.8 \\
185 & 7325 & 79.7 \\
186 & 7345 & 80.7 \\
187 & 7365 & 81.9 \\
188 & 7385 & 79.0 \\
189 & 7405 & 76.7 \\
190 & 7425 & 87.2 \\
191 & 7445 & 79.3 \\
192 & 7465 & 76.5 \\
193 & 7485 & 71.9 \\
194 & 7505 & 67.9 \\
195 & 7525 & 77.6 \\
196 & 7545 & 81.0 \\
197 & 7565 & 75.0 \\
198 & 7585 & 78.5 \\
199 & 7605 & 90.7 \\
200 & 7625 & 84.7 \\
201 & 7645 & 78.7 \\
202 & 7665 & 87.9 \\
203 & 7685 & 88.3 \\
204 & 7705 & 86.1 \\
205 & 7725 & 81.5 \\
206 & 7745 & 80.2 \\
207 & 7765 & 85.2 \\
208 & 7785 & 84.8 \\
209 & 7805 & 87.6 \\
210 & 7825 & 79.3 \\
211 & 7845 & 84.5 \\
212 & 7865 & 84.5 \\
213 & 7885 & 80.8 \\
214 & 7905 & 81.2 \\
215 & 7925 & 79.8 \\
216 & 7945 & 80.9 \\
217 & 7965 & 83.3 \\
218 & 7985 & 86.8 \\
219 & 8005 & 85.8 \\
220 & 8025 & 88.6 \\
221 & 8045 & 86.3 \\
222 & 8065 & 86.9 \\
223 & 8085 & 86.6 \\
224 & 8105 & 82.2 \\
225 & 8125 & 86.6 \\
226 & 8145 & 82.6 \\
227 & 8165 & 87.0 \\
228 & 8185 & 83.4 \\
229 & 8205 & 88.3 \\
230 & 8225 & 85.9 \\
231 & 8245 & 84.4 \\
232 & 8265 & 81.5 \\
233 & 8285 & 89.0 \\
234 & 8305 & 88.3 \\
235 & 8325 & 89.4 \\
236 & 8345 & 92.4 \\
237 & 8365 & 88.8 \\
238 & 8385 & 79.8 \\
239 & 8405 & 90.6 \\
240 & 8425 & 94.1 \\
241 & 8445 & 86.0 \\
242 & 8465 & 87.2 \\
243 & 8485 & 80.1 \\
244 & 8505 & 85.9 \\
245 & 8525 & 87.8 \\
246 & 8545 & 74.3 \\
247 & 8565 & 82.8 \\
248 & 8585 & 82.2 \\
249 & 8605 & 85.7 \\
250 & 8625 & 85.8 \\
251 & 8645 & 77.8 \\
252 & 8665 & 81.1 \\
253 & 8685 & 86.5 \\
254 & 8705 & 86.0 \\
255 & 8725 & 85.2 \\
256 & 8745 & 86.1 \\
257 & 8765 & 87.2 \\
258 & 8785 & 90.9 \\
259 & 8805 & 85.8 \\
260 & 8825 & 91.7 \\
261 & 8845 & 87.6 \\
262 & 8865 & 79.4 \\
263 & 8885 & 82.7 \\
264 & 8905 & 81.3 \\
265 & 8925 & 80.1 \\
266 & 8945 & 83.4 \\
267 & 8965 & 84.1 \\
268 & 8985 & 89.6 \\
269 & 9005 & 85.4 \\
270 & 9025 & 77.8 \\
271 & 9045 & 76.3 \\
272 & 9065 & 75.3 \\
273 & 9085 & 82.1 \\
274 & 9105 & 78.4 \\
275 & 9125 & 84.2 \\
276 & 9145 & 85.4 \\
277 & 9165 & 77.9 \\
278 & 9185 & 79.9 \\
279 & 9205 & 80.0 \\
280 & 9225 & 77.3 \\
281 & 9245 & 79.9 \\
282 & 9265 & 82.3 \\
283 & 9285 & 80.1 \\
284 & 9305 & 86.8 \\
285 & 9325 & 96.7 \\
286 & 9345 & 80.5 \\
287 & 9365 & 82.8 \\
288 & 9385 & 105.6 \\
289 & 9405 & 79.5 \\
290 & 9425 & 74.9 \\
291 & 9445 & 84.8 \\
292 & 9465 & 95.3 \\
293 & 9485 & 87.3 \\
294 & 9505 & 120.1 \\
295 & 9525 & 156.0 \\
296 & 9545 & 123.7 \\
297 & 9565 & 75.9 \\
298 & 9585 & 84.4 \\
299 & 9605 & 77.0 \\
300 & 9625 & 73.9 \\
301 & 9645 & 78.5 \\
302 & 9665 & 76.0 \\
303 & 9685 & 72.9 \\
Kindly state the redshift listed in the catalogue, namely 0.450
